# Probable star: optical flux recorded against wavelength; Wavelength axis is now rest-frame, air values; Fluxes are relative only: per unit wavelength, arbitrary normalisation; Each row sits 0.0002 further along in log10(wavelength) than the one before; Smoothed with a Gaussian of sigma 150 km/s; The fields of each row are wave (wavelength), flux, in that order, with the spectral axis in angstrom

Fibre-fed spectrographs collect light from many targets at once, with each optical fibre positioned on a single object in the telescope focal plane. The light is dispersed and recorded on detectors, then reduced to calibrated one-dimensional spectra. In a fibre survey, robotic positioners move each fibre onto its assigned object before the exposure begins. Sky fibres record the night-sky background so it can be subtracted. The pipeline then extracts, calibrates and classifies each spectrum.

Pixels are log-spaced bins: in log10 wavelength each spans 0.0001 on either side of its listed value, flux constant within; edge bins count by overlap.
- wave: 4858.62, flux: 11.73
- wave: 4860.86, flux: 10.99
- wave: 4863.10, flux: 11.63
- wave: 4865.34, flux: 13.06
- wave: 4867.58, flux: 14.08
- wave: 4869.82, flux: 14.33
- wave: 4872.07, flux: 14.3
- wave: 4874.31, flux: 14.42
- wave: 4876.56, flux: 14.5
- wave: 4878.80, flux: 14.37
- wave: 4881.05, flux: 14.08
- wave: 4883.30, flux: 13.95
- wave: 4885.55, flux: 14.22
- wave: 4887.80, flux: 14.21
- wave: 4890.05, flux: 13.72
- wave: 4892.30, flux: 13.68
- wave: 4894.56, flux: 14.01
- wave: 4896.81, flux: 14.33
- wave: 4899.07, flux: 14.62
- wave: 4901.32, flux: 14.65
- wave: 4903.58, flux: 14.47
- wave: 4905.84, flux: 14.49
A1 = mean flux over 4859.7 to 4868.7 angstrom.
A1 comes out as 12.4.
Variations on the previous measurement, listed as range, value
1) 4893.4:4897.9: 14.2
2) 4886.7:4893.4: 13.9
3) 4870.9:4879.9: 14.4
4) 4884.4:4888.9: 14.2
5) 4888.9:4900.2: 14.1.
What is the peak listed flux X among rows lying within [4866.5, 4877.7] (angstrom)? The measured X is 14.5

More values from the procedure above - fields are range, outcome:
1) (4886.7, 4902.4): 14.65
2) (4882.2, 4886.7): 14.22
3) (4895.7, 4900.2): 14.62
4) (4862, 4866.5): 13.06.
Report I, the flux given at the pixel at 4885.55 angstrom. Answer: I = 14.22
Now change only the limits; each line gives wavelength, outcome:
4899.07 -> 14.62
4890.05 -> 13.72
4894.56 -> 14.01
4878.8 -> 14.37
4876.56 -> 14.5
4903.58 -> 14.47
